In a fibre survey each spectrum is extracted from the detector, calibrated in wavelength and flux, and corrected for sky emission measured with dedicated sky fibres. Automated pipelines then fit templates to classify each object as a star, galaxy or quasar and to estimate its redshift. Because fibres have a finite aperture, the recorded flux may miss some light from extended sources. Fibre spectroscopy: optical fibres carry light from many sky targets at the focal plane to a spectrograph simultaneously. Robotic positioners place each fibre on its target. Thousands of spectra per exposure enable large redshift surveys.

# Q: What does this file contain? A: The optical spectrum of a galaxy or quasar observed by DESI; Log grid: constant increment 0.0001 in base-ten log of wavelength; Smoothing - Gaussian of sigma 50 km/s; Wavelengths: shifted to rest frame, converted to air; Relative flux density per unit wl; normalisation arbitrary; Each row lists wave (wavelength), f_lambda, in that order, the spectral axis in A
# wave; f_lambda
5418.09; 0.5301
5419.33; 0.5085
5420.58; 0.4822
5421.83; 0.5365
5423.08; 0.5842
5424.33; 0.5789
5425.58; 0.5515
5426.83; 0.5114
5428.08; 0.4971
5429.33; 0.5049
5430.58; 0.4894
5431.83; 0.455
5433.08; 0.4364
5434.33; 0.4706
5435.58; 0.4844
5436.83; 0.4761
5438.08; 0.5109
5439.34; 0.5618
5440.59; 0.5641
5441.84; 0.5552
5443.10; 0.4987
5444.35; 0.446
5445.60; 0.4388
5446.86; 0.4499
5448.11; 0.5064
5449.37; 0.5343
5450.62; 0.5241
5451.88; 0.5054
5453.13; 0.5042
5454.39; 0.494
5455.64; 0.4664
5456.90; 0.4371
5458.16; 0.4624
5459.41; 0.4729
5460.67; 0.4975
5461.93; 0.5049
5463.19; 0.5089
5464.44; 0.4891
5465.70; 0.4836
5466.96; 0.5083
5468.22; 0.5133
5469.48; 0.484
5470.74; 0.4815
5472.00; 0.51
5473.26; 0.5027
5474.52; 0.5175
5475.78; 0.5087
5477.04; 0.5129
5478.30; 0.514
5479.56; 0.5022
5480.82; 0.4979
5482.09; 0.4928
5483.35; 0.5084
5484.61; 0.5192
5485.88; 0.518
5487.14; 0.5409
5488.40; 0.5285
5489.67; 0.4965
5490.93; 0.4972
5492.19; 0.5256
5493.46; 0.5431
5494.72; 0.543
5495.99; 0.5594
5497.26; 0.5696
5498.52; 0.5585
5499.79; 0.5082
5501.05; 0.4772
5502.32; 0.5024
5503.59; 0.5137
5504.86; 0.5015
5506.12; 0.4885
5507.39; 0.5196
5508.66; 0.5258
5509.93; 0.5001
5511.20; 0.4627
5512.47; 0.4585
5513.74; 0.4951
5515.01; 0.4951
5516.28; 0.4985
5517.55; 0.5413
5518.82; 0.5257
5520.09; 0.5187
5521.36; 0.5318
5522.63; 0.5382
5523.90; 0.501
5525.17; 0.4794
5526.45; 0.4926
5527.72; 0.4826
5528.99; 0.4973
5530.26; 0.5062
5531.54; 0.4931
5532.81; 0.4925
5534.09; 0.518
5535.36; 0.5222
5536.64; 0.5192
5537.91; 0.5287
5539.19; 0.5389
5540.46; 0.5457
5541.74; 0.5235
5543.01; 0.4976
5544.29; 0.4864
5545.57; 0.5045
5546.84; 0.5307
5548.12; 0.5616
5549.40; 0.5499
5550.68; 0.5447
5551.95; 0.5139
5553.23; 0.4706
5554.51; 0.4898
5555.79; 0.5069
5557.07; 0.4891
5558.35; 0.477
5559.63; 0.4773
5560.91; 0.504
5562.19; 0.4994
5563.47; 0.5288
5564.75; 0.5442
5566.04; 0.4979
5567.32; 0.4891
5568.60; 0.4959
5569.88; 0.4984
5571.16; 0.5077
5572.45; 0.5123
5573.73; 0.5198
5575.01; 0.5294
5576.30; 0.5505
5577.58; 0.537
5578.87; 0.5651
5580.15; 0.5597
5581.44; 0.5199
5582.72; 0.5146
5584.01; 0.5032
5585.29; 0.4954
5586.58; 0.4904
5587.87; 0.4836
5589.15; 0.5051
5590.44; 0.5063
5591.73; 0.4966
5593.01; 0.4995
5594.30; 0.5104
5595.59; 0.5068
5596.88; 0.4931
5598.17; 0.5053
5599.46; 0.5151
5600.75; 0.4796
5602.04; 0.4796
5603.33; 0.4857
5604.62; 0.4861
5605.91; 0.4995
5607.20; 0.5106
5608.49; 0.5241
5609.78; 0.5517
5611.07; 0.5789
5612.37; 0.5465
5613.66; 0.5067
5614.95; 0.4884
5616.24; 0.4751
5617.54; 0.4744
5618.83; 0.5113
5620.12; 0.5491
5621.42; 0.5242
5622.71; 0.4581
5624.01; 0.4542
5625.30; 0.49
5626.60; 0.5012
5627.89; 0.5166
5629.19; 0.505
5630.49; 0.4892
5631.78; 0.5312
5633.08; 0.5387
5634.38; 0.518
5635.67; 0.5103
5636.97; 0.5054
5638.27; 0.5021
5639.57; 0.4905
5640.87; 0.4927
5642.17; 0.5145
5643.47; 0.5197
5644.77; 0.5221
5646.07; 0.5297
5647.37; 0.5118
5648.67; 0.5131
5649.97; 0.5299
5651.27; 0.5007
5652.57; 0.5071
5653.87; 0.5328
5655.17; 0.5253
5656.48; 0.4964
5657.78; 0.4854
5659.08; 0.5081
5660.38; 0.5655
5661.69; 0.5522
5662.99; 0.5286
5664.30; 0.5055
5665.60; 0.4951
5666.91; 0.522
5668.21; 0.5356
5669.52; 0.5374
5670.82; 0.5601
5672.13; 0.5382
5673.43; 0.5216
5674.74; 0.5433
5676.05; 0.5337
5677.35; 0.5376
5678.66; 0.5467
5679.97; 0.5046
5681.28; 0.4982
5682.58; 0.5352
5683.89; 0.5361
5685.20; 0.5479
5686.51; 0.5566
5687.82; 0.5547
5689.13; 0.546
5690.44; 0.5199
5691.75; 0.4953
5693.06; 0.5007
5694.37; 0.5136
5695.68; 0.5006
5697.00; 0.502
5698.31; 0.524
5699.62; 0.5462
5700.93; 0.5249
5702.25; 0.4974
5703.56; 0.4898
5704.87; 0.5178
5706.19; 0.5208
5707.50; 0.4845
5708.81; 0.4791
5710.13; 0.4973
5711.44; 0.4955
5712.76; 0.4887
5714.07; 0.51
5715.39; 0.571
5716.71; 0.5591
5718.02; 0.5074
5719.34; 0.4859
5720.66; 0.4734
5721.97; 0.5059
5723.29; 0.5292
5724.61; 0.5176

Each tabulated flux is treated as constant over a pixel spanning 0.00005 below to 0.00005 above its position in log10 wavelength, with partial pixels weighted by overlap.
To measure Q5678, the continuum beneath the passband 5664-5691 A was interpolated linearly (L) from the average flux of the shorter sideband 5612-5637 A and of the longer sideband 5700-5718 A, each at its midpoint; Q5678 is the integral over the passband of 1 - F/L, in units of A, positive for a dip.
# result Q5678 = -1.28 A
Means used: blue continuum 0.504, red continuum 0.511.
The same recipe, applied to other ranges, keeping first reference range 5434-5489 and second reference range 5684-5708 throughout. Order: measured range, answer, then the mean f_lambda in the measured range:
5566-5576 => 0.0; 0.508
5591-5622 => 0.2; 0.508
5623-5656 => 0.4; 0.509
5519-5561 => -0.3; 0.51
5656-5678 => -0.4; 0.528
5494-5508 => -0.5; 0.522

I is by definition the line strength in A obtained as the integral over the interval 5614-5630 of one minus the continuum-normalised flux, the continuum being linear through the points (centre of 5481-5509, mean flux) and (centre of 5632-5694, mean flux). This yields 0.8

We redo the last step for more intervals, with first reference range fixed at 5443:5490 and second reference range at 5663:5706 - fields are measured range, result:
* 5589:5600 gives 0.2 A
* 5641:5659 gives 0.2 A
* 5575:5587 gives -0.4 A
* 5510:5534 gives 0.1 A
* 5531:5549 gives -0.5 A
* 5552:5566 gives 0.3 A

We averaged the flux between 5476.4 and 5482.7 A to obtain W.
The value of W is 0.504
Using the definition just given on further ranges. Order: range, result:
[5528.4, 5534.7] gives 0.501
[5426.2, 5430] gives 0.504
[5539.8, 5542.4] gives 0.536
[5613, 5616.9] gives 0.49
